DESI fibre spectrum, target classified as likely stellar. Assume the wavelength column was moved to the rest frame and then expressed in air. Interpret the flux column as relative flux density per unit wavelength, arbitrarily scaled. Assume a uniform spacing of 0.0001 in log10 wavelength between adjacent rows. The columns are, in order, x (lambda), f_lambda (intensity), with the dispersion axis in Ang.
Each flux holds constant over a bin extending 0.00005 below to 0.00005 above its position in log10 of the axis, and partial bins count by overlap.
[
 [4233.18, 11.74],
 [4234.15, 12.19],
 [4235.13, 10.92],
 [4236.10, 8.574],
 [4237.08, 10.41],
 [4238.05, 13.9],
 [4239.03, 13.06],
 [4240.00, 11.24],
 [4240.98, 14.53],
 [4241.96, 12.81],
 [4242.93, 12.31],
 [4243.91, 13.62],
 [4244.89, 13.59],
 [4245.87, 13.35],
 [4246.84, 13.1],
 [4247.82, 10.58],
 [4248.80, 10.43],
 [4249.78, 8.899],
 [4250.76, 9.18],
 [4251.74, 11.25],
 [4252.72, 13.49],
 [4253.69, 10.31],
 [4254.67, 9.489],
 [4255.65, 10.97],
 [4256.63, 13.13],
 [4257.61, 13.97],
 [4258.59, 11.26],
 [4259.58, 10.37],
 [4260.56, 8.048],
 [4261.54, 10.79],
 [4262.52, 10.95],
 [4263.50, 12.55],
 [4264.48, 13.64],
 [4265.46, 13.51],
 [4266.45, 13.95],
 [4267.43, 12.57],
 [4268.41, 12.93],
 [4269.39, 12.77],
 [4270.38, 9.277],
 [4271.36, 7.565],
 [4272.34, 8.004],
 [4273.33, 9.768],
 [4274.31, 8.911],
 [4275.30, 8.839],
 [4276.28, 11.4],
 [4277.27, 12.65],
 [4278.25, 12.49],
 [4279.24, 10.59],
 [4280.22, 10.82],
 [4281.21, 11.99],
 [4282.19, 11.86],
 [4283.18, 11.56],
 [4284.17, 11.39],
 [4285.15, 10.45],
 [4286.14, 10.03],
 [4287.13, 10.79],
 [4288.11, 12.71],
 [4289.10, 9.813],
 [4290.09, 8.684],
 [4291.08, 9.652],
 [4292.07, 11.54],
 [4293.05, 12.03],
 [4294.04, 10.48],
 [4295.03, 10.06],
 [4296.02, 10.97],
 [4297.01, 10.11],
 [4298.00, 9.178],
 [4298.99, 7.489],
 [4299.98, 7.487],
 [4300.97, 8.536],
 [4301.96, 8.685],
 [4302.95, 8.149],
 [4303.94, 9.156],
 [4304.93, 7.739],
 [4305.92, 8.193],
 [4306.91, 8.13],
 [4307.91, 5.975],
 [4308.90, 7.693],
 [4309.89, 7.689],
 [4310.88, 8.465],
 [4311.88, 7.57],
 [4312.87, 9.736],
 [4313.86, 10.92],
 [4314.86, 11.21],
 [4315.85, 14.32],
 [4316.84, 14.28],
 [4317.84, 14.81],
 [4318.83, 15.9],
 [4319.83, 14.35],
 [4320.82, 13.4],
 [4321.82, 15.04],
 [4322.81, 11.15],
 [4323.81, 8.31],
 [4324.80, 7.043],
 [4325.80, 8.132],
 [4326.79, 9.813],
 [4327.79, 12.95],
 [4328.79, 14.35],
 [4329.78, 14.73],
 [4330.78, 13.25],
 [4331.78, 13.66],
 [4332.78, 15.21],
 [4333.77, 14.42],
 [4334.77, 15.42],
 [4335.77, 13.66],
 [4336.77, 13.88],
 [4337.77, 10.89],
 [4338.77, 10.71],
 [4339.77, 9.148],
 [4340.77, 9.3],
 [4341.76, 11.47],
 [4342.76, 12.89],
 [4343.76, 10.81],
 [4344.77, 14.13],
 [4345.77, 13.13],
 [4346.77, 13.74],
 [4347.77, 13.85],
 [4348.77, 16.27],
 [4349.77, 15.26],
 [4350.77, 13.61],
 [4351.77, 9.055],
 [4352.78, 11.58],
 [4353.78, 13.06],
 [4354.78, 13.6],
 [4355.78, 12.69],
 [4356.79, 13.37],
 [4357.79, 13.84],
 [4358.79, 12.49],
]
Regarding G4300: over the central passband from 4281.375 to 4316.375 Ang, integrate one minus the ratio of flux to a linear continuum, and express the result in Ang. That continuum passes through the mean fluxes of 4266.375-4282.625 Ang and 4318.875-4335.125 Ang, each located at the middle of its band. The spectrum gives 5.9 Ang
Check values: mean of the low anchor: 10.9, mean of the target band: 9.7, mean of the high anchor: 12.6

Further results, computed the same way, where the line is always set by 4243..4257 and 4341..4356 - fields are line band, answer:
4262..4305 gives 5.1 Ang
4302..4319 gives 3.5 Ang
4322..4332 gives 1.0 Ang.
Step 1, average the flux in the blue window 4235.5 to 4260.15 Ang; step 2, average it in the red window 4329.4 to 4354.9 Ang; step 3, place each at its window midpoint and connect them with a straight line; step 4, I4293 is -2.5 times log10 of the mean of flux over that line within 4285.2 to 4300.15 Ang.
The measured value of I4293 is 0.21 mag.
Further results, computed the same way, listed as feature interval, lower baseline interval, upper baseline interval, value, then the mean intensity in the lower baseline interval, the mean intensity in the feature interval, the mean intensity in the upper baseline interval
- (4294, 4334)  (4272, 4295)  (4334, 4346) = 0.08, 10.7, 10.7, 12.1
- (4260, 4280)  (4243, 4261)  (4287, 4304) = -0.03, 11.4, 11.1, 9.75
